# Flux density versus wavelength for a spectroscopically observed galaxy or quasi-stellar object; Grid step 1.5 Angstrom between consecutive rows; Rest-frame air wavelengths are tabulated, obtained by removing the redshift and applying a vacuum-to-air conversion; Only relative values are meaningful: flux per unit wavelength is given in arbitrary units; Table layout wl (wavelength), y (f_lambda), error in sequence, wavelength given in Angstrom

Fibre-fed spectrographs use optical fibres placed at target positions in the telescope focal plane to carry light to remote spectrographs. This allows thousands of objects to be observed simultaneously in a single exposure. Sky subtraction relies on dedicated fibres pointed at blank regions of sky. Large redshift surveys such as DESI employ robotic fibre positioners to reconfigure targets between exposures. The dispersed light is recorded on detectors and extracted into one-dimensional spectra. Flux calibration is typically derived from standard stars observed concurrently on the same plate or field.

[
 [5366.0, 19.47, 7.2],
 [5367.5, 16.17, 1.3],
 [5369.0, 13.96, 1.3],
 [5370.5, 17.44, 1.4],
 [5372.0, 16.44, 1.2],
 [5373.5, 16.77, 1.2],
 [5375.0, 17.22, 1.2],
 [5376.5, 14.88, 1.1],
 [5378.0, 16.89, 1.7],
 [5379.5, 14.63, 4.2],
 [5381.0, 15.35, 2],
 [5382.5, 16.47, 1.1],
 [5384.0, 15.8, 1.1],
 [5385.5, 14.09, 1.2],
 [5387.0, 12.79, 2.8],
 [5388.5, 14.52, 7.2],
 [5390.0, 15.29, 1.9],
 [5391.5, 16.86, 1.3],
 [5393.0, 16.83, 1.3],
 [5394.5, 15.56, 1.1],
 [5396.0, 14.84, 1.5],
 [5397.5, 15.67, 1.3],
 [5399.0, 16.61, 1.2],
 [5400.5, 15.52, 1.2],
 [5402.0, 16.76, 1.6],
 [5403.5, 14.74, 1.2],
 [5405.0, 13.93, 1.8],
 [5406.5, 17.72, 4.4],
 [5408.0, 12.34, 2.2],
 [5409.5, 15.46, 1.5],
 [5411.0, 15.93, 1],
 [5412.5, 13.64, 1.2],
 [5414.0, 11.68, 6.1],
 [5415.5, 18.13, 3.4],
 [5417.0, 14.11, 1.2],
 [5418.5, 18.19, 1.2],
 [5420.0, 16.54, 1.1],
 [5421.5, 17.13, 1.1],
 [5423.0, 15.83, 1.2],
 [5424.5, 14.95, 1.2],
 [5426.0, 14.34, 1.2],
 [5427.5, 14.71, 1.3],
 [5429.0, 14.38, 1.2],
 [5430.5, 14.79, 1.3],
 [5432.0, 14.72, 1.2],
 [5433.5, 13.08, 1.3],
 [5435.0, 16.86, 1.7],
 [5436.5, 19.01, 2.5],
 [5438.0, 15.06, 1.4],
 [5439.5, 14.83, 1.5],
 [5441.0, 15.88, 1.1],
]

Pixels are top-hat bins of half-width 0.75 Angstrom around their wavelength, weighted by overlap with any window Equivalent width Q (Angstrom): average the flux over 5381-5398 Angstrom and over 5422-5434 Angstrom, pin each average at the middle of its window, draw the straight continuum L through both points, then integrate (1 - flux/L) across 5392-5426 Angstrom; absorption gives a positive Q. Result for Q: -1.2 Angstrom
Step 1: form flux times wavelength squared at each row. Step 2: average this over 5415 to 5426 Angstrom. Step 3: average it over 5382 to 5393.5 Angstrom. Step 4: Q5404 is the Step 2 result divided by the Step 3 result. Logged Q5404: 1.08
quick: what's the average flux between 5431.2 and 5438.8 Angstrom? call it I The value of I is 15.7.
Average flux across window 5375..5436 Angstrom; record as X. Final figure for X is 15.4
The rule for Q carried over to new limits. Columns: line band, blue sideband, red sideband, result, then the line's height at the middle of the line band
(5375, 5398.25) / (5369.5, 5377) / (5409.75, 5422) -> 1.2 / 16.2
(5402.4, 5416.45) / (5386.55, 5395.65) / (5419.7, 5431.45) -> 0.4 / 15.3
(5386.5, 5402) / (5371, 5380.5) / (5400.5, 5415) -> -0.2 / 15.4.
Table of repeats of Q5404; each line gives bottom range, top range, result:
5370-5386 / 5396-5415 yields 0.95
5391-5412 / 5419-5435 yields 0.98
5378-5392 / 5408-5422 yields 1.03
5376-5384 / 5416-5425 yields 1.05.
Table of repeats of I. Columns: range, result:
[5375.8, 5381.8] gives 15.5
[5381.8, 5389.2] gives 14.7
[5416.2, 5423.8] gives 16.4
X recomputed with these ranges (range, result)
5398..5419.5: 15.4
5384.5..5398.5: 15.2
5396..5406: 15.5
